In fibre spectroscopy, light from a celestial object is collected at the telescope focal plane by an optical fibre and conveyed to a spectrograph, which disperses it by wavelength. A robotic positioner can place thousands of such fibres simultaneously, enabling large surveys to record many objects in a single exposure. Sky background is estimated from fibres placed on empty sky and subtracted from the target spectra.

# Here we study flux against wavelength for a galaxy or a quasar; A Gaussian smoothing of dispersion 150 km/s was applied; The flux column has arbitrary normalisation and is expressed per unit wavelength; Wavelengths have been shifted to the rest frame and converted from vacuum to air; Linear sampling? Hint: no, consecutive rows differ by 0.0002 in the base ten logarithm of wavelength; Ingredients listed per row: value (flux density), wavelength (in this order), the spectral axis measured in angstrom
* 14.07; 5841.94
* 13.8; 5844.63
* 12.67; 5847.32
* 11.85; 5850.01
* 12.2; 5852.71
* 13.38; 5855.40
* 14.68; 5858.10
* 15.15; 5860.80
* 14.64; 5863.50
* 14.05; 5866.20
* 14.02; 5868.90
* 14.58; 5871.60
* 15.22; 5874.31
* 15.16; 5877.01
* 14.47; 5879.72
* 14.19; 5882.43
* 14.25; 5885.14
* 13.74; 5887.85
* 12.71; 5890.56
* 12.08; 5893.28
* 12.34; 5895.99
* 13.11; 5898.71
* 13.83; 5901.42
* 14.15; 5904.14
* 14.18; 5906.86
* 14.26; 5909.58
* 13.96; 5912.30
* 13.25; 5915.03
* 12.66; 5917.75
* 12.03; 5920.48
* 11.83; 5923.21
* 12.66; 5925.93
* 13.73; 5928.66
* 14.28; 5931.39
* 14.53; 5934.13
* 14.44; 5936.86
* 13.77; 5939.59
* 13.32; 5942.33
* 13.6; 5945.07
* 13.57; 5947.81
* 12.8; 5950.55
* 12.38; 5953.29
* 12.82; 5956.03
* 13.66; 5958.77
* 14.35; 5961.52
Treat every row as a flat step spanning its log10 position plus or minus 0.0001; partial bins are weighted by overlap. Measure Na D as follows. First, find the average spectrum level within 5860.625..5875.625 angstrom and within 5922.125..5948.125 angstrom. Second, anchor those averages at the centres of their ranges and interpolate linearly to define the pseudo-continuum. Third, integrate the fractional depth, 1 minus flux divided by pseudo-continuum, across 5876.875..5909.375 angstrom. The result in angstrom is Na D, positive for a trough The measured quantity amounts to 1.3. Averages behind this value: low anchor 14.6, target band 13.6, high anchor 13.6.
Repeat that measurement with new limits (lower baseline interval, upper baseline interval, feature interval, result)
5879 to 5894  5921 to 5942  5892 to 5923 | 0.81 angstrom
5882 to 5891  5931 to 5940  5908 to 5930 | 1.66 angstrom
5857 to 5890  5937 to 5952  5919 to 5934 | 0.76 angstrom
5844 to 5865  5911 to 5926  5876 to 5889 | -1.14 angstrom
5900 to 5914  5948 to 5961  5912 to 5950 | 0.48 angstrom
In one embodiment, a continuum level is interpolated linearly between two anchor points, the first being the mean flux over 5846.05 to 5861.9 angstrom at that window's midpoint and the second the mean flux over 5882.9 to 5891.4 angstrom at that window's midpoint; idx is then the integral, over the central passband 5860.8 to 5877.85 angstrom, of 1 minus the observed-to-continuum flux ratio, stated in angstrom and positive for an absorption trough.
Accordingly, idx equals -1.5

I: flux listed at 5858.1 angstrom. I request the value 14.68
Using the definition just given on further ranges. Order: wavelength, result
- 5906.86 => 14.18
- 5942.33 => 13.32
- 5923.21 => 11.83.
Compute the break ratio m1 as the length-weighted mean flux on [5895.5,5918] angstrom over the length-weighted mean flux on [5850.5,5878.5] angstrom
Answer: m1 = 1.0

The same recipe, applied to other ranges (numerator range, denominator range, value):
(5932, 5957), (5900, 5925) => 1.01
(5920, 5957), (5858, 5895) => 0.94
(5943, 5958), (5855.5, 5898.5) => 0.93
